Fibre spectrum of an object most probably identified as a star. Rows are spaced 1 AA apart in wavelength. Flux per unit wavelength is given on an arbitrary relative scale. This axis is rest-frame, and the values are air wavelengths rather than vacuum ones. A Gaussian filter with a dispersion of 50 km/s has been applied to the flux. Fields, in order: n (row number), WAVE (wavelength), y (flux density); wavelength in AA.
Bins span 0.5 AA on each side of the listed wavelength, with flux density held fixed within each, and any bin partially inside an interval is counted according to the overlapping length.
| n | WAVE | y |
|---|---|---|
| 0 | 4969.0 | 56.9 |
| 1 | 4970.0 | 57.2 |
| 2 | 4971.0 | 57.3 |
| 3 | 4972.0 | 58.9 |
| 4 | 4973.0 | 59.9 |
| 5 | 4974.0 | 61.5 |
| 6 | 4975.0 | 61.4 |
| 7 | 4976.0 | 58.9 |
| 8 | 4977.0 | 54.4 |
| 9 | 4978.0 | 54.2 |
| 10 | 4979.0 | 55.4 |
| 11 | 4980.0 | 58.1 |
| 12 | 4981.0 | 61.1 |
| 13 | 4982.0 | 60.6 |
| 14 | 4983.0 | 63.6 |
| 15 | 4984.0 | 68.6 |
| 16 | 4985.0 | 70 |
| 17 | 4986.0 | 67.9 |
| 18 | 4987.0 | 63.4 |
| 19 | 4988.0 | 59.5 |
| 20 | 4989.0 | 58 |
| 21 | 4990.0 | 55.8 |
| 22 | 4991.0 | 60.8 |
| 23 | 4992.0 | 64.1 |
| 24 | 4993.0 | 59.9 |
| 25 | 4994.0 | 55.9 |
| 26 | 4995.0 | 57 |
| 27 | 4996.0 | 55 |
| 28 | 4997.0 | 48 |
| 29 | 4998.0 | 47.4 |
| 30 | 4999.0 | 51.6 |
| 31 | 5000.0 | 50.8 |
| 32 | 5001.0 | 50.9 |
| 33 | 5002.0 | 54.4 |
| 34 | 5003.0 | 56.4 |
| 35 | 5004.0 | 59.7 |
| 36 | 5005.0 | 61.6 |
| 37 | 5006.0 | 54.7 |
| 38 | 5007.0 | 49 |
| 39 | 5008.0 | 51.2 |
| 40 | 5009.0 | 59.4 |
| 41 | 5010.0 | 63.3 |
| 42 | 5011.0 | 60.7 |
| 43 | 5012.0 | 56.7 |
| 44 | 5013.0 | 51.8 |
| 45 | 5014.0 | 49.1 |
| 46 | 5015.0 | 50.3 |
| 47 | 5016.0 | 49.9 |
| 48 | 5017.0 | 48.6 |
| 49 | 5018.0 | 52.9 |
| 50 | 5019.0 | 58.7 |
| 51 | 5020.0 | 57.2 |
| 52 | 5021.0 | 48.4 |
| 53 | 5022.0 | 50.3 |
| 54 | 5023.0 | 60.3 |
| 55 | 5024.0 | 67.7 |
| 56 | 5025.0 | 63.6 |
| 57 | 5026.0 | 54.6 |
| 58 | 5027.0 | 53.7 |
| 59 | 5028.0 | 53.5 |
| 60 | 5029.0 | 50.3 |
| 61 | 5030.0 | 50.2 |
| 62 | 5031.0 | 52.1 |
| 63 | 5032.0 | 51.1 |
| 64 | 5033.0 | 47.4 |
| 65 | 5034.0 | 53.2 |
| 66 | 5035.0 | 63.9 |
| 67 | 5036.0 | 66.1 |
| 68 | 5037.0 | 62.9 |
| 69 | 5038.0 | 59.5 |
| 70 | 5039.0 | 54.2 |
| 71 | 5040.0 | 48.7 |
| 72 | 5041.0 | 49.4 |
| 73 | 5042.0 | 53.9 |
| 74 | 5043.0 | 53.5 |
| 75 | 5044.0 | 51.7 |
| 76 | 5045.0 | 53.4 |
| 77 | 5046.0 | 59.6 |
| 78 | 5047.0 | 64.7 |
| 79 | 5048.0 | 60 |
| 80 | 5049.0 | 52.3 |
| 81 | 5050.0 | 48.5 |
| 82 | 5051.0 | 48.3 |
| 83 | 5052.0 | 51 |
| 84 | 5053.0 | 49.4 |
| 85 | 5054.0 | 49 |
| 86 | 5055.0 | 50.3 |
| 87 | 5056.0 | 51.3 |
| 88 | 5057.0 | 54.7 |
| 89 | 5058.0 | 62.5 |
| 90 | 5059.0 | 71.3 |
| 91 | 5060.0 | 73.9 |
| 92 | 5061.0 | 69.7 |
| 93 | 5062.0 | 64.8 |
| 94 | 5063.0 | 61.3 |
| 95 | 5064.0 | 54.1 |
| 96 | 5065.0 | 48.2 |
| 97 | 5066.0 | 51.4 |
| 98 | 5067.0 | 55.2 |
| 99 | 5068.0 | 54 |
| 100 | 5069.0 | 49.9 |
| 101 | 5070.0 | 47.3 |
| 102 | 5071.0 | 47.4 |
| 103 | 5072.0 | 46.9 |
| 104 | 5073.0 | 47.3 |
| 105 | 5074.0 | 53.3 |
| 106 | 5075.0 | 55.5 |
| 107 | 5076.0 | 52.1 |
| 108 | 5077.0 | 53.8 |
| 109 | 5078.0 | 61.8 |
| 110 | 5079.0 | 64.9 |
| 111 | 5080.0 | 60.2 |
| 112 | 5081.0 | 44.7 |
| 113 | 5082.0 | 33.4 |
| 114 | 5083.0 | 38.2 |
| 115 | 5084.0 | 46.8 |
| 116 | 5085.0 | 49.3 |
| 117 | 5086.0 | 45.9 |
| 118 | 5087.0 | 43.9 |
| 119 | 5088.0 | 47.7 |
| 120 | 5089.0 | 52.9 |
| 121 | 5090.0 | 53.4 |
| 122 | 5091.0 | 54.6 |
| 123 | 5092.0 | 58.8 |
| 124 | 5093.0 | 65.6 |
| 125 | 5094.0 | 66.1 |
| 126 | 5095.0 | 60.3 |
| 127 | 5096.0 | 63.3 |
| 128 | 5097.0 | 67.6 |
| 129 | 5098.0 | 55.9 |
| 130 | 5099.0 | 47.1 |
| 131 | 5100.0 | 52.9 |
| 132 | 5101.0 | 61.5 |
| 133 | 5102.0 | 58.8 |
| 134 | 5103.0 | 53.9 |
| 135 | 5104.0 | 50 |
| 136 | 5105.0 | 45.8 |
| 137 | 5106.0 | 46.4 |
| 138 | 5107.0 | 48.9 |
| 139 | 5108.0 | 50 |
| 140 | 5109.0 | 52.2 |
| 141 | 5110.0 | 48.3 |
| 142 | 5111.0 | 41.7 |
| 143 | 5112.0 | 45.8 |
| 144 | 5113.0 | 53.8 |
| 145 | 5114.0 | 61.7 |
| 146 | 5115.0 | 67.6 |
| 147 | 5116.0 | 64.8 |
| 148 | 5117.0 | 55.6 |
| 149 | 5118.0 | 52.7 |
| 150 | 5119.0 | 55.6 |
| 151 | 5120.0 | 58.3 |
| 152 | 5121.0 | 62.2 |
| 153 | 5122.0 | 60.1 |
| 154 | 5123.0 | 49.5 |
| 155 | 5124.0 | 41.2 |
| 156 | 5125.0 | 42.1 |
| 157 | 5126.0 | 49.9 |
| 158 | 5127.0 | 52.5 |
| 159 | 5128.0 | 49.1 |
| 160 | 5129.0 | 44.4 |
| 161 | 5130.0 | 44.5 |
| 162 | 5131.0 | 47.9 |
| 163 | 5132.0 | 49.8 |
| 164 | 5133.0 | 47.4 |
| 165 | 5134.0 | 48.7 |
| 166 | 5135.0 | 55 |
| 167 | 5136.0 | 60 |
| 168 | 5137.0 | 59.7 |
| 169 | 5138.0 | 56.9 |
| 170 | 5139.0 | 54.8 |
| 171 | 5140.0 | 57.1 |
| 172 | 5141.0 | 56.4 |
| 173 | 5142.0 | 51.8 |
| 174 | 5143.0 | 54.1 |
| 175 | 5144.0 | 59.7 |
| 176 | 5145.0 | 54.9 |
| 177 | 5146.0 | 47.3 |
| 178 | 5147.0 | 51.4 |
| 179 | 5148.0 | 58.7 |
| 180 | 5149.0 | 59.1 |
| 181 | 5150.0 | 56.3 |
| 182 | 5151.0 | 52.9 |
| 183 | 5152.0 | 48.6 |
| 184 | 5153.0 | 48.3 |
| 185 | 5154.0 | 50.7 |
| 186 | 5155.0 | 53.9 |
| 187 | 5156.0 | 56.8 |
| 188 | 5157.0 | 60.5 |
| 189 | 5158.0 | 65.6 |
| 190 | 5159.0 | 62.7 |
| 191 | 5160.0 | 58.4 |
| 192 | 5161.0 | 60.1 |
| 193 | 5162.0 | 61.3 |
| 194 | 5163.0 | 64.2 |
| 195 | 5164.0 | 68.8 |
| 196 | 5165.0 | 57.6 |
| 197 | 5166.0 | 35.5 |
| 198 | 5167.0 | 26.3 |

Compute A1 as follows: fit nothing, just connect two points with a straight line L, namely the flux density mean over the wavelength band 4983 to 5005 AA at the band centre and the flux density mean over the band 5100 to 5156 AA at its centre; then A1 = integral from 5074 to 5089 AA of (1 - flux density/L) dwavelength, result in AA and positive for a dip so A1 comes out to 1.3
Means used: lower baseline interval 58.1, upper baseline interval 52.9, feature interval 50.1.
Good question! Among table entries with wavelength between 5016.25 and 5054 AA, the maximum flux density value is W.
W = 67.7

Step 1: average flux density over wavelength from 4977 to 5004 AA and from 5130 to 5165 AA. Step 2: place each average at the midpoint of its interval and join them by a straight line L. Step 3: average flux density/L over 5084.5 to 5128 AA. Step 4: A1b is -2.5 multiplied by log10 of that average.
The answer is 0.050 mag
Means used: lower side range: 58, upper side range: 55.7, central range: 53.8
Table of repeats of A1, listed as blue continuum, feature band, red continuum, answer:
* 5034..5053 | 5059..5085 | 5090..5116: 0.8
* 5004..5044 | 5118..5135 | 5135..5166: 1.8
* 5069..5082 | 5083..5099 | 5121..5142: -0.8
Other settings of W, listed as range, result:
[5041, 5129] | 73.9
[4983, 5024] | 70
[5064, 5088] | 64.9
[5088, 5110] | 67.6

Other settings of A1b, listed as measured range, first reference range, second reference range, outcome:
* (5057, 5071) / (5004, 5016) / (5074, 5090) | -0.13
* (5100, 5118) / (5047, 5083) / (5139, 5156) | 0.02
